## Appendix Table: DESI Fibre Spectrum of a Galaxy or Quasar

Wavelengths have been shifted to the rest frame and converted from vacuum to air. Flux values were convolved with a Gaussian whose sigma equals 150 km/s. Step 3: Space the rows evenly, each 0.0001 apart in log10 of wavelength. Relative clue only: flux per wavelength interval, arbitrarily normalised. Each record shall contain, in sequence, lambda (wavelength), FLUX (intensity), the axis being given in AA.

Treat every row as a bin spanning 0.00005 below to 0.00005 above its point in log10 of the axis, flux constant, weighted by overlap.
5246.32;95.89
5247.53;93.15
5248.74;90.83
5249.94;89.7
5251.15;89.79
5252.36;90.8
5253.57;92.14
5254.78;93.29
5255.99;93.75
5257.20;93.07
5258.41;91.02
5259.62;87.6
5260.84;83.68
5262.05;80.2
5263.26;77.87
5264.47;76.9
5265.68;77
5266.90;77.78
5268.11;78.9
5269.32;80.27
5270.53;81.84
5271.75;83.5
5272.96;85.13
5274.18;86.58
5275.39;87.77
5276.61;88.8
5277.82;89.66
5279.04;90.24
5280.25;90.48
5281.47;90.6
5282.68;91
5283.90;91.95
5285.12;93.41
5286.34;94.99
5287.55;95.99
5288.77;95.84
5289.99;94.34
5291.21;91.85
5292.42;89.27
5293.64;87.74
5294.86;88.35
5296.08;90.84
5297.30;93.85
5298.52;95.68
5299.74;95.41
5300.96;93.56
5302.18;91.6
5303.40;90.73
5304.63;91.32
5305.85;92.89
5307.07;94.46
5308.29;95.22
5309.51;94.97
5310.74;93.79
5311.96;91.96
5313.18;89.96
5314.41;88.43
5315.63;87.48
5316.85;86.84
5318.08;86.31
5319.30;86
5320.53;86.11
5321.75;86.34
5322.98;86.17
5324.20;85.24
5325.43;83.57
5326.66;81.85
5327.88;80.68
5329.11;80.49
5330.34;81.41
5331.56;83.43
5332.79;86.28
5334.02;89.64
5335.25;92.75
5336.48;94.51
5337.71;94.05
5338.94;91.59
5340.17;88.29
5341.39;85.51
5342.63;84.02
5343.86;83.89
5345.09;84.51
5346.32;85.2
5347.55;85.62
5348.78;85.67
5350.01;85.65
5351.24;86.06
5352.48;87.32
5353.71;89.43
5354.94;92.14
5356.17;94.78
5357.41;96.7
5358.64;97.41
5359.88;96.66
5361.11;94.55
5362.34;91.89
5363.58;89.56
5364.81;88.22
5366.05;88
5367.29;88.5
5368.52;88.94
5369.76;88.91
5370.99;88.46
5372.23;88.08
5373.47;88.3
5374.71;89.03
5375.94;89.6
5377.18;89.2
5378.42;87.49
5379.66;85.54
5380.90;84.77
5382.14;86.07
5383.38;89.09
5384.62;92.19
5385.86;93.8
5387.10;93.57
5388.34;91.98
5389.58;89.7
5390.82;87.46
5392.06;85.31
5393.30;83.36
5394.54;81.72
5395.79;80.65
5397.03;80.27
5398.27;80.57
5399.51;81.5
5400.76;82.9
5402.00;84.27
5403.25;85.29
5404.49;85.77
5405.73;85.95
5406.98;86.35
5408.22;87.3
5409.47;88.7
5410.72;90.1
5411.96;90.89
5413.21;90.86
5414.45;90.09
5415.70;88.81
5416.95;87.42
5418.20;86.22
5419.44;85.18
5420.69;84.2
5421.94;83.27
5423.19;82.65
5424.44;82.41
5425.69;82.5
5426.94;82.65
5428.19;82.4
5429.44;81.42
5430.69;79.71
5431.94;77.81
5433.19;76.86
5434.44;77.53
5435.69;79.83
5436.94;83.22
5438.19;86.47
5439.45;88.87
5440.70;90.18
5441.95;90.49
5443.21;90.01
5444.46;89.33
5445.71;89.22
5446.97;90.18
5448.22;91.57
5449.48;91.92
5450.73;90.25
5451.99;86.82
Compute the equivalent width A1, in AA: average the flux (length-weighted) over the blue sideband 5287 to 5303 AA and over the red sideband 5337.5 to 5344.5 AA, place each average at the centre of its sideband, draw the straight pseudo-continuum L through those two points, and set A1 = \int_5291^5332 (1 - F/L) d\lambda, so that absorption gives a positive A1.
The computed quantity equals 0.9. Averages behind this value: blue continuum 92.6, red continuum 87.5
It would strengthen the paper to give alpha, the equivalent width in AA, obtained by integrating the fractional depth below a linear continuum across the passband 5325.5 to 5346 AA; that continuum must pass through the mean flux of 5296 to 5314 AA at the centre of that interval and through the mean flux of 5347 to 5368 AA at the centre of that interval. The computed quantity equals 1.2 AA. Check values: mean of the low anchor 93.1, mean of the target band 86.3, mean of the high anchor 90.5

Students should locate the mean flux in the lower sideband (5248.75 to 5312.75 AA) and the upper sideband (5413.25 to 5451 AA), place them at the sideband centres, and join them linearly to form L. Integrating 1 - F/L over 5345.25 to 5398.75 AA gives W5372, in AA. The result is -0.9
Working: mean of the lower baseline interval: 89.4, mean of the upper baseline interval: 85.5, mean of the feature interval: 88.5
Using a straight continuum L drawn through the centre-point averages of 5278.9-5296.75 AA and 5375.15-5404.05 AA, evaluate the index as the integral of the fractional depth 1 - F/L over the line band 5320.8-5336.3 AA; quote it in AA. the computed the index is 0.79 AA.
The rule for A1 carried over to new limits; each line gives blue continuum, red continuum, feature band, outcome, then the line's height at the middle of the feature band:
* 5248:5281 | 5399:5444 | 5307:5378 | -2.4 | 85.7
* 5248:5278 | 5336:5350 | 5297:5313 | -1.2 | 86.7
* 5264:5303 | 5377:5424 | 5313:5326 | 0.2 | 88.1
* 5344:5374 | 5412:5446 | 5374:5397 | 0.0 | 87.8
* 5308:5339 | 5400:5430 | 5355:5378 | -1.1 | 86.8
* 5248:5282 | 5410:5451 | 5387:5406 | 0.3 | 86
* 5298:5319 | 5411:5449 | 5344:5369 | -0.1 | 89.2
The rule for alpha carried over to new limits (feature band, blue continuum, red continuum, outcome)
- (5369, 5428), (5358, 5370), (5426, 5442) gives 0.3 AA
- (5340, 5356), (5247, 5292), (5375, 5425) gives 0.1 AA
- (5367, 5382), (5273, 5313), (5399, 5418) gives 0.1 AA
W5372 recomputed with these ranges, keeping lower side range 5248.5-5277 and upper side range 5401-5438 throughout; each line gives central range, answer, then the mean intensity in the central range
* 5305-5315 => -0.9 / 92.7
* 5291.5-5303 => -0.9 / 91.9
